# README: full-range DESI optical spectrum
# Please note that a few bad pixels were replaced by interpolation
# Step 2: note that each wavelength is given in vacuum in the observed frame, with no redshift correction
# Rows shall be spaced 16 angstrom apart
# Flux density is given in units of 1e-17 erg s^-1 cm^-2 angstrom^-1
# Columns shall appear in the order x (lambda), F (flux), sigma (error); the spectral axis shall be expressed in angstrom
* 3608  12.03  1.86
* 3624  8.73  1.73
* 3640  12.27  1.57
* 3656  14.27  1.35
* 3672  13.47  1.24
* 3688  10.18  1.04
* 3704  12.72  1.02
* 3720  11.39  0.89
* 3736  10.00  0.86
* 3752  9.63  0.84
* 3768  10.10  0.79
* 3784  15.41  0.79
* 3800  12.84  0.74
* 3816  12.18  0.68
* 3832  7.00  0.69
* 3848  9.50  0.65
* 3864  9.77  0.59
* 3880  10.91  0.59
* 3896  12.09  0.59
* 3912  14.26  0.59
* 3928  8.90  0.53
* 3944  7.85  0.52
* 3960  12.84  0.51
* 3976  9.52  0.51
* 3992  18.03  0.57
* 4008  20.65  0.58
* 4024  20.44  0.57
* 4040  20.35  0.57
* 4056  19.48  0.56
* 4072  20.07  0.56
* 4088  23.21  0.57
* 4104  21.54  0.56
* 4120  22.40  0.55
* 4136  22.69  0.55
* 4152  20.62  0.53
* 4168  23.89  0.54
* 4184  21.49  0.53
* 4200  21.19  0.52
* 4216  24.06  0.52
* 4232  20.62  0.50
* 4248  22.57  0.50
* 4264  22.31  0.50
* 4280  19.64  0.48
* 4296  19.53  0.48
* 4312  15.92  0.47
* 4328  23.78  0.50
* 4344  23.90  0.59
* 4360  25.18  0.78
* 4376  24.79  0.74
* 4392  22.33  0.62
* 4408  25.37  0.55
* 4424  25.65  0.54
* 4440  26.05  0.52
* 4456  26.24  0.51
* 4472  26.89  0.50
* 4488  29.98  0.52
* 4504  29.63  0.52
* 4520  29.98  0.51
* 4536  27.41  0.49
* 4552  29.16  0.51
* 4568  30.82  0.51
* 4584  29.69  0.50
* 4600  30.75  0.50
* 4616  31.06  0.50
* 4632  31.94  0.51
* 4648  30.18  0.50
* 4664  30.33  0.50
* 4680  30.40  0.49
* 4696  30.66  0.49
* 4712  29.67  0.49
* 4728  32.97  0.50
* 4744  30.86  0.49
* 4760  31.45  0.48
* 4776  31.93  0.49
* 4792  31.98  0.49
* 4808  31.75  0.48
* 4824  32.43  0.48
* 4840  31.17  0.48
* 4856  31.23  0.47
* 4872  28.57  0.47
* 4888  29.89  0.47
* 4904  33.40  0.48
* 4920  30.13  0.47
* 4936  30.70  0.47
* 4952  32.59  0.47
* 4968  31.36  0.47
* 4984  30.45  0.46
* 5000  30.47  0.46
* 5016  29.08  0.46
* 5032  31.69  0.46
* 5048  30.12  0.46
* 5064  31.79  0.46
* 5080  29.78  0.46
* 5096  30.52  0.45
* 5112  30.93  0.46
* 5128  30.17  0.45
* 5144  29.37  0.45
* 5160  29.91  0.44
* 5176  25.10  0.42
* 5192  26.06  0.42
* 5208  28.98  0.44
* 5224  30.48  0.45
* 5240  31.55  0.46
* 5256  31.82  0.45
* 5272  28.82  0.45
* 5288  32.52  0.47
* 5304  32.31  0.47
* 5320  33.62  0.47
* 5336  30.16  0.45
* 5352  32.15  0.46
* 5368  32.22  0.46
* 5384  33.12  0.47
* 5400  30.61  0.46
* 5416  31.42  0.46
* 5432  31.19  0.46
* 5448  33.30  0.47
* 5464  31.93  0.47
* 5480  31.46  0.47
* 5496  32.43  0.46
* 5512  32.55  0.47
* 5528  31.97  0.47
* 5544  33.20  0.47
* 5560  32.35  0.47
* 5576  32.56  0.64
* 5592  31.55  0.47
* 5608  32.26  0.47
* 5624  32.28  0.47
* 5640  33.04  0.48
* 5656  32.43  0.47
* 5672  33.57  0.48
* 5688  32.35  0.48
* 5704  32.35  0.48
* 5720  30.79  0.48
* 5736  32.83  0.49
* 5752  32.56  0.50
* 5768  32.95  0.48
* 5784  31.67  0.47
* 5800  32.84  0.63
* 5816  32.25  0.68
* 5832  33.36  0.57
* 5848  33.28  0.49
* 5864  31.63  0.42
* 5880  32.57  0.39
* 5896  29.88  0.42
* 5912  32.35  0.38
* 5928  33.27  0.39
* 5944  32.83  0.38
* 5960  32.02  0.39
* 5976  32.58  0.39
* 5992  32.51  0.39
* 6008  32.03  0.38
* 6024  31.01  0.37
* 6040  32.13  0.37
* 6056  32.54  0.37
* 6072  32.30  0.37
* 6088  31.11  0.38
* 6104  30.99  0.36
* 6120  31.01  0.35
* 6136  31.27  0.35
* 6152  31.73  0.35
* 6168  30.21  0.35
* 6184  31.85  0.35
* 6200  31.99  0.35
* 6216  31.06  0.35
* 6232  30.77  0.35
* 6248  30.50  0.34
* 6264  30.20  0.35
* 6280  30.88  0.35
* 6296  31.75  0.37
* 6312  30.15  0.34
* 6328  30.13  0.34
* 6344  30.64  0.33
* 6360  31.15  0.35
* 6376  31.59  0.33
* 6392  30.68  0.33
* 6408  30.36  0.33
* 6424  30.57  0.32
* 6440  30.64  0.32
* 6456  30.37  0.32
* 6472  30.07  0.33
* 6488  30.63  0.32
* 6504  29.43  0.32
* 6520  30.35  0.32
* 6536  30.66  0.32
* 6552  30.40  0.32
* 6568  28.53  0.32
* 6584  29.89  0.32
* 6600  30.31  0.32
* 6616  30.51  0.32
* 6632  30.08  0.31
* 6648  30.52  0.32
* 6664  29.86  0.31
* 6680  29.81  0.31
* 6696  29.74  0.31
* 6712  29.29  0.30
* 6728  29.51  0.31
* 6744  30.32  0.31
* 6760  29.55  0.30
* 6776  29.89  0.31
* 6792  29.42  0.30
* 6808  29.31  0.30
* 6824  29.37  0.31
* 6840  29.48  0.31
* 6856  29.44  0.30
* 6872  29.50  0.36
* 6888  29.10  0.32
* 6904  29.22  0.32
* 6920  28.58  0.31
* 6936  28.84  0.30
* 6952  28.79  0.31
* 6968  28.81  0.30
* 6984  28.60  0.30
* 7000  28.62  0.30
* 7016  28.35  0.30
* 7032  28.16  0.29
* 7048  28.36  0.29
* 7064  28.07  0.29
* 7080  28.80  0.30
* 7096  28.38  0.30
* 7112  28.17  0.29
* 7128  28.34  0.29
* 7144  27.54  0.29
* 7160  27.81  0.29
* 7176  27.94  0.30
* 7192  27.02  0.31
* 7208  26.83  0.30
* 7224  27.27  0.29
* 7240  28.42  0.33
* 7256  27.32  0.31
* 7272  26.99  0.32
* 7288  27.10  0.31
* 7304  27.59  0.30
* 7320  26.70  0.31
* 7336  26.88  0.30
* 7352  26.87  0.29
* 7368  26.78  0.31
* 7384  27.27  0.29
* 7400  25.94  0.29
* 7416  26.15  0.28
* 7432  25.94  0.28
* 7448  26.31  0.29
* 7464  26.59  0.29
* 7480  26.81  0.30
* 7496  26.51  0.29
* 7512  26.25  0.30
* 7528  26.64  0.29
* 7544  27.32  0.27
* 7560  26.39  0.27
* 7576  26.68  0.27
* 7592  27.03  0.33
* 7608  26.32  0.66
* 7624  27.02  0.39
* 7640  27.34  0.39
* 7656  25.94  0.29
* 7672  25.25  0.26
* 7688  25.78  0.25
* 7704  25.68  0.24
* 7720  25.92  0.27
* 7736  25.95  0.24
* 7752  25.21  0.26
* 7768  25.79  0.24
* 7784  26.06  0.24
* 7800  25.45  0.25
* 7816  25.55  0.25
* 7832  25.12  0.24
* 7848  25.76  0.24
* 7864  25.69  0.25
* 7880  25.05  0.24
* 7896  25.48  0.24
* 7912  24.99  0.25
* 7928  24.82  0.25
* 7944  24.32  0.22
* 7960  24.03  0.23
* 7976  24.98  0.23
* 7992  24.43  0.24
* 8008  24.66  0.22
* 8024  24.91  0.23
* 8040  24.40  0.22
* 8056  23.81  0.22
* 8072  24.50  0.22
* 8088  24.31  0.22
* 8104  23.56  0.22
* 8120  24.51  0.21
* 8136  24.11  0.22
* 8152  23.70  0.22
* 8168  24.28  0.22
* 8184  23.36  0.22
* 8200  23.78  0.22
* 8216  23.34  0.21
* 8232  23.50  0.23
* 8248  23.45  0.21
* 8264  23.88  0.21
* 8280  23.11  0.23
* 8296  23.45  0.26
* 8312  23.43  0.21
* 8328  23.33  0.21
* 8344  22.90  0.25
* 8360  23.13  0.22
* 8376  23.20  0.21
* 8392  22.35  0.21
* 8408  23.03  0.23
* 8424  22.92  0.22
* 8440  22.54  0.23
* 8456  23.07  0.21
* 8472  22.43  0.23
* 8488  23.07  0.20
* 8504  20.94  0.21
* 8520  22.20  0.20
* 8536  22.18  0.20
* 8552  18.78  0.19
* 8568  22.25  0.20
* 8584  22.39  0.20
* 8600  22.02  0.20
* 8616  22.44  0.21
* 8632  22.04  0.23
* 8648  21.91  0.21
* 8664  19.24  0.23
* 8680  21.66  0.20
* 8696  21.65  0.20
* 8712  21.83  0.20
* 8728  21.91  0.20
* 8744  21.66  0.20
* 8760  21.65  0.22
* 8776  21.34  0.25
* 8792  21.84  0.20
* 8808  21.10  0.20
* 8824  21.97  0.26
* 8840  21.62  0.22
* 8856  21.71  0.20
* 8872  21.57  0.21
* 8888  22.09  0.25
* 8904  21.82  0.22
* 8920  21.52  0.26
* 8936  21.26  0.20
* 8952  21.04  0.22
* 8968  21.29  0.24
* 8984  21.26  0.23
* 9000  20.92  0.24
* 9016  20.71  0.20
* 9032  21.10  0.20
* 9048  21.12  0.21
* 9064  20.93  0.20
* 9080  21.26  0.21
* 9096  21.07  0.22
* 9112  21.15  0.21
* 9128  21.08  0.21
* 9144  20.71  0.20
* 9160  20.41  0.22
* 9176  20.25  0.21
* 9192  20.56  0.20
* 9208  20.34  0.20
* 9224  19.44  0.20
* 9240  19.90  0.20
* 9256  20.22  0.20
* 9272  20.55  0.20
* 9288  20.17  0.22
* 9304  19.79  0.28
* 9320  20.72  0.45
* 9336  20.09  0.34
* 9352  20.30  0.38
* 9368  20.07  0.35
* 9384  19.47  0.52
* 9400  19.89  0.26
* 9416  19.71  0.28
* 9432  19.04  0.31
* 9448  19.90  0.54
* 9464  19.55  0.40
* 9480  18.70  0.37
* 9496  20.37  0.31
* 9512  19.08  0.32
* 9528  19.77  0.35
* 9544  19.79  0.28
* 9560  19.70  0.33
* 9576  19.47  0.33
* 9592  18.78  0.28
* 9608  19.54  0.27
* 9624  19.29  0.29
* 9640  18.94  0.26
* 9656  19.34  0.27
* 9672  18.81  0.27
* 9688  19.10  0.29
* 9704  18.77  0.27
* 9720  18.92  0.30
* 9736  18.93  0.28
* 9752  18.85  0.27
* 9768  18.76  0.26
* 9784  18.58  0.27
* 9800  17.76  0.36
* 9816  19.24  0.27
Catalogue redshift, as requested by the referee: 0.00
